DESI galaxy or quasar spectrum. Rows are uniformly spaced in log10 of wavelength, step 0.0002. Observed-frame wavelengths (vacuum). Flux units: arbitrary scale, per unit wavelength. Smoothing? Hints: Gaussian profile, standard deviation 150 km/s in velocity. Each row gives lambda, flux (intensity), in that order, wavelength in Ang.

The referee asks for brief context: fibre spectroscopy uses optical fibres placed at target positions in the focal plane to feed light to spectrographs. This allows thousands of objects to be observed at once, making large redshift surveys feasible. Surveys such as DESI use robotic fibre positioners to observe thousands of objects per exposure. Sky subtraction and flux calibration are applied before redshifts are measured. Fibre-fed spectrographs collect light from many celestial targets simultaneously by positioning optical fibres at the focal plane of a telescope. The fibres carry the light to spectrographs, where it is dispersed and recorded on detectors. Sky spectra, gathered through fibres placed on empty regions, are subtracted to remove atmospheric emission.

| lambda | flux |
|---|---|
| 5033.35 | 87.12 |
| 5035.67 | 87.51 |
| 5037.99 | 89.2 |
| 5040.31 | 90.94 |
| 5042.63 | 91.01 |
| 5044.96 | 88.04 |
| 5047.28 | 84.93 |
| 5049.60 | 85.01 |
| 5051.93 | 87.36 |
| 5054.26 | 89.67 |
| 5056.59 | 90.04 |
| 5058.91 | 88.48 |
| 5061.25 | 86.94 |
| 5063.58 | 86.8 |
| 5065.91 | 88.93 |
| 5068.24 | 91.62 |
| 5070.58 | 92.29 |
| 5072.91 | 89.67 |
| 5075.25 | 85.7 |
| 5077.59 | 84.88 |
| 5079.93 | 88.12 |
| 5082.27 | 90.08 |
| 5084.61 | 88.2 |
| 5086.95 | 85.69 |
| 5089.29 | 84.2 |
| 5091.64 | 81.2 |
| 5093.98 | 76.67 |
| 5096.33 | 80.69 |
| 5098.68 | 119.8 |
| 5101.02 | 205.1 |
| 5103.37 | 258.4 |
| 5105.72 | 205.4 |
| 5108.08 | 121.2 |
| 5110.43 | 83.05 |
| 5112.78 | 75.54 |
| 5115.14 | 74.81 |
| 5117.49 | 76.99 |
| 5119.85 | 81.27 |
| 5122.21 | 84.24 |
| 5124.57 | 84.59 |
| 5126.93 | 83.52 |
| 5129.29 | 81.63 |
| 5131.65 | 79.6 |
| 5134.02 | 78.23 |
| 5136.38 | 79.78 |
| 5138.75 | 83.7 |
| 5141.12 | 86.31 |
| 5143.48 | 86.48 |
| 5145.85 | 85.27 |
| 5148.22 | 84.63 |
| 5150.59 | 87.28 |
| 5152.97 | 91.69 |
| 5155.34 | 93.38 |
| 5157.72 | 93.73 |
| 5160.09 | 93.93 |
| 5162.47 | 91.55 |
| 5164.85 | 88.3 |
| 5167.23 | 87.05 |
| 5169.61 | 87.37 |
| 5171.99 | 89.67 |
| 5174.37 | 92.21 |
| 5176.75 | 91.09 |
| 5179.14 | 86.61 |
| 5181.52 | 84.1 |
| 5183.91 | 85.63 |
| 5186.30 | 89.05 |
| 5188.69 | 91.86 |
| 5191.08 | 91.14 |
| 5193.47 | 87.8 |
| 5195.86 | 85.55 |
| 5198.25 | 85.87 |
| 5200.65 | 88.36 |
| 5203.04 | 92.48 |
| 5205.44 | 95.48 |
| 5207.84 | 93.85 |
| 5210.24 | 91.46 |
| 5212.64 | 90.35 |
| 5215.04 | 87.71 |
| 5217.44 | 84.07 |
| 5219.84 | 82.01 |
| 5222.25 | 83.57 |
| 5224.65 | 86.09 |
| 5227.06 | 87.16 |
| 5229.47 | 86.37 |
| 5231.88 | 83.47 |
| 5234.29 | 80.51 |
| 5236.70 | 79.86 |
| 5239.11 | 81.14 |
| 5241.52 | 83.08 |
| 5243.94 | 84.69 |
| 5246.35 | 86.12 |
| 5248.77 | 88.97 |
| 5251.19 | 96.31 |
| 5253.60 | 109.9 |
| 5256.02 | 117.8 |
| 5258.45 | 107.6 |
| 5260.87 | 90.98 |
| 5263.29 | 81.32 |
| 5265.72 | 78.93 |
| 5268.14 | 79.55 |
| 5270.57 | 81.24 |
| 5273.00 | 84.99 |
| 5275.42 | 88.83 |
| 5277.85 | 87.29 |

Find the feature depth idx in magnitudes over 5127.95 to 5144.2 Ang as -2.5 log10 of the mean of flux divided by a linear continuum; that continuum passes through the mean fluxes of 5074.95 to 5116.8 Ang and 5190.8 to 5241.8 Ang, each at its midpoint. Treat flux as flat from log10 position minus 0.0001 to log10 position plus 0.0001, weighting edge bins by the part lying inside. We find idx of 0.24 mag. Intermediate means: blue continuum 111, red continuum 86.7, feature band 82.2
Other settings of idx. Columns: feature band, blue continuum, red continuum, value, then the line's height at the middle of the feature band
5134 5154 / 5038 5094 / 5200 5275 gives 0.036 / 88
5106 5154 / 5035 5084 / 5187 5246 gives 0.013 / 87.7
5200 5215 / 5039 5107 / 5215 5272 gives -0.011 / 90.9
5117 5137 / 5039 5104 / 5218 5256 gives 0.158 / 94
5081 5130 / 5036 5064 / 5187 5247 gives -0.205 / 87.7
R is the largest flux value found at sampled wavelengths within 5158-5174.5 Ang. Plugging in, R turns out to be 93.93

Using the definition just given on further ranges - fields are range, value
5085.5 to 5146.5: 258.4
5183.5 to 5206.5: 95.48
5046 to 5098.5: 92.29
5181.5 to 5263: 117.8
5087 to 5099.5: 119.8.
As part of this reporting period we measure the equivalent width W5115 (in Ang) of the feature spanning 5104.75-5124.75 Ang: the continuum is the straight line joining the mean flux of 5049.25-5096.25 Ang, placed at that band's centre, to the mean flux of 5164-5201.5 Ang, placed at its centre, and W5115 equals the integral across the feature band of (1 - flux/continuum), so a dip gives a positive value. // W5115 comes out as -2.5 Ang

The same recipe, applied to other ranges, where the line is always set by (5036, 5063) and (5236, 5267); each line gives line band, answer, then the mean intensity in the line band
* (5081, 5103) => -4.46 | 107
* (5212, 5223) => 0.67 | 85.4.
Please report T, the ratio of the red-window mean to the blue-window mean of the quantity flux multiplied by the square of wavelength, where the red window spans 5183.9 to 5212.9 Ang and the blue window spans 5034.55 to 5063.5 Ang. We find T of 1.08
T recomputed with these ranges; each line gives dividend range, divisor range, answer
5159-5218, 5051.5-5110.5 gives 0.88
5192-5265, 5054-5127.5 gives 0.94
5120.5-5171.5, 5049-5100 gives 1.00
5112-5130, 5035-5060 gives 0.94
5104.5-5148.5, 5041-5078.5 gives 1.05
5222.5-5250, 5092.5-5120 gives 0.72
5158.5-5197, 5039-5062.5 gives 1.06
